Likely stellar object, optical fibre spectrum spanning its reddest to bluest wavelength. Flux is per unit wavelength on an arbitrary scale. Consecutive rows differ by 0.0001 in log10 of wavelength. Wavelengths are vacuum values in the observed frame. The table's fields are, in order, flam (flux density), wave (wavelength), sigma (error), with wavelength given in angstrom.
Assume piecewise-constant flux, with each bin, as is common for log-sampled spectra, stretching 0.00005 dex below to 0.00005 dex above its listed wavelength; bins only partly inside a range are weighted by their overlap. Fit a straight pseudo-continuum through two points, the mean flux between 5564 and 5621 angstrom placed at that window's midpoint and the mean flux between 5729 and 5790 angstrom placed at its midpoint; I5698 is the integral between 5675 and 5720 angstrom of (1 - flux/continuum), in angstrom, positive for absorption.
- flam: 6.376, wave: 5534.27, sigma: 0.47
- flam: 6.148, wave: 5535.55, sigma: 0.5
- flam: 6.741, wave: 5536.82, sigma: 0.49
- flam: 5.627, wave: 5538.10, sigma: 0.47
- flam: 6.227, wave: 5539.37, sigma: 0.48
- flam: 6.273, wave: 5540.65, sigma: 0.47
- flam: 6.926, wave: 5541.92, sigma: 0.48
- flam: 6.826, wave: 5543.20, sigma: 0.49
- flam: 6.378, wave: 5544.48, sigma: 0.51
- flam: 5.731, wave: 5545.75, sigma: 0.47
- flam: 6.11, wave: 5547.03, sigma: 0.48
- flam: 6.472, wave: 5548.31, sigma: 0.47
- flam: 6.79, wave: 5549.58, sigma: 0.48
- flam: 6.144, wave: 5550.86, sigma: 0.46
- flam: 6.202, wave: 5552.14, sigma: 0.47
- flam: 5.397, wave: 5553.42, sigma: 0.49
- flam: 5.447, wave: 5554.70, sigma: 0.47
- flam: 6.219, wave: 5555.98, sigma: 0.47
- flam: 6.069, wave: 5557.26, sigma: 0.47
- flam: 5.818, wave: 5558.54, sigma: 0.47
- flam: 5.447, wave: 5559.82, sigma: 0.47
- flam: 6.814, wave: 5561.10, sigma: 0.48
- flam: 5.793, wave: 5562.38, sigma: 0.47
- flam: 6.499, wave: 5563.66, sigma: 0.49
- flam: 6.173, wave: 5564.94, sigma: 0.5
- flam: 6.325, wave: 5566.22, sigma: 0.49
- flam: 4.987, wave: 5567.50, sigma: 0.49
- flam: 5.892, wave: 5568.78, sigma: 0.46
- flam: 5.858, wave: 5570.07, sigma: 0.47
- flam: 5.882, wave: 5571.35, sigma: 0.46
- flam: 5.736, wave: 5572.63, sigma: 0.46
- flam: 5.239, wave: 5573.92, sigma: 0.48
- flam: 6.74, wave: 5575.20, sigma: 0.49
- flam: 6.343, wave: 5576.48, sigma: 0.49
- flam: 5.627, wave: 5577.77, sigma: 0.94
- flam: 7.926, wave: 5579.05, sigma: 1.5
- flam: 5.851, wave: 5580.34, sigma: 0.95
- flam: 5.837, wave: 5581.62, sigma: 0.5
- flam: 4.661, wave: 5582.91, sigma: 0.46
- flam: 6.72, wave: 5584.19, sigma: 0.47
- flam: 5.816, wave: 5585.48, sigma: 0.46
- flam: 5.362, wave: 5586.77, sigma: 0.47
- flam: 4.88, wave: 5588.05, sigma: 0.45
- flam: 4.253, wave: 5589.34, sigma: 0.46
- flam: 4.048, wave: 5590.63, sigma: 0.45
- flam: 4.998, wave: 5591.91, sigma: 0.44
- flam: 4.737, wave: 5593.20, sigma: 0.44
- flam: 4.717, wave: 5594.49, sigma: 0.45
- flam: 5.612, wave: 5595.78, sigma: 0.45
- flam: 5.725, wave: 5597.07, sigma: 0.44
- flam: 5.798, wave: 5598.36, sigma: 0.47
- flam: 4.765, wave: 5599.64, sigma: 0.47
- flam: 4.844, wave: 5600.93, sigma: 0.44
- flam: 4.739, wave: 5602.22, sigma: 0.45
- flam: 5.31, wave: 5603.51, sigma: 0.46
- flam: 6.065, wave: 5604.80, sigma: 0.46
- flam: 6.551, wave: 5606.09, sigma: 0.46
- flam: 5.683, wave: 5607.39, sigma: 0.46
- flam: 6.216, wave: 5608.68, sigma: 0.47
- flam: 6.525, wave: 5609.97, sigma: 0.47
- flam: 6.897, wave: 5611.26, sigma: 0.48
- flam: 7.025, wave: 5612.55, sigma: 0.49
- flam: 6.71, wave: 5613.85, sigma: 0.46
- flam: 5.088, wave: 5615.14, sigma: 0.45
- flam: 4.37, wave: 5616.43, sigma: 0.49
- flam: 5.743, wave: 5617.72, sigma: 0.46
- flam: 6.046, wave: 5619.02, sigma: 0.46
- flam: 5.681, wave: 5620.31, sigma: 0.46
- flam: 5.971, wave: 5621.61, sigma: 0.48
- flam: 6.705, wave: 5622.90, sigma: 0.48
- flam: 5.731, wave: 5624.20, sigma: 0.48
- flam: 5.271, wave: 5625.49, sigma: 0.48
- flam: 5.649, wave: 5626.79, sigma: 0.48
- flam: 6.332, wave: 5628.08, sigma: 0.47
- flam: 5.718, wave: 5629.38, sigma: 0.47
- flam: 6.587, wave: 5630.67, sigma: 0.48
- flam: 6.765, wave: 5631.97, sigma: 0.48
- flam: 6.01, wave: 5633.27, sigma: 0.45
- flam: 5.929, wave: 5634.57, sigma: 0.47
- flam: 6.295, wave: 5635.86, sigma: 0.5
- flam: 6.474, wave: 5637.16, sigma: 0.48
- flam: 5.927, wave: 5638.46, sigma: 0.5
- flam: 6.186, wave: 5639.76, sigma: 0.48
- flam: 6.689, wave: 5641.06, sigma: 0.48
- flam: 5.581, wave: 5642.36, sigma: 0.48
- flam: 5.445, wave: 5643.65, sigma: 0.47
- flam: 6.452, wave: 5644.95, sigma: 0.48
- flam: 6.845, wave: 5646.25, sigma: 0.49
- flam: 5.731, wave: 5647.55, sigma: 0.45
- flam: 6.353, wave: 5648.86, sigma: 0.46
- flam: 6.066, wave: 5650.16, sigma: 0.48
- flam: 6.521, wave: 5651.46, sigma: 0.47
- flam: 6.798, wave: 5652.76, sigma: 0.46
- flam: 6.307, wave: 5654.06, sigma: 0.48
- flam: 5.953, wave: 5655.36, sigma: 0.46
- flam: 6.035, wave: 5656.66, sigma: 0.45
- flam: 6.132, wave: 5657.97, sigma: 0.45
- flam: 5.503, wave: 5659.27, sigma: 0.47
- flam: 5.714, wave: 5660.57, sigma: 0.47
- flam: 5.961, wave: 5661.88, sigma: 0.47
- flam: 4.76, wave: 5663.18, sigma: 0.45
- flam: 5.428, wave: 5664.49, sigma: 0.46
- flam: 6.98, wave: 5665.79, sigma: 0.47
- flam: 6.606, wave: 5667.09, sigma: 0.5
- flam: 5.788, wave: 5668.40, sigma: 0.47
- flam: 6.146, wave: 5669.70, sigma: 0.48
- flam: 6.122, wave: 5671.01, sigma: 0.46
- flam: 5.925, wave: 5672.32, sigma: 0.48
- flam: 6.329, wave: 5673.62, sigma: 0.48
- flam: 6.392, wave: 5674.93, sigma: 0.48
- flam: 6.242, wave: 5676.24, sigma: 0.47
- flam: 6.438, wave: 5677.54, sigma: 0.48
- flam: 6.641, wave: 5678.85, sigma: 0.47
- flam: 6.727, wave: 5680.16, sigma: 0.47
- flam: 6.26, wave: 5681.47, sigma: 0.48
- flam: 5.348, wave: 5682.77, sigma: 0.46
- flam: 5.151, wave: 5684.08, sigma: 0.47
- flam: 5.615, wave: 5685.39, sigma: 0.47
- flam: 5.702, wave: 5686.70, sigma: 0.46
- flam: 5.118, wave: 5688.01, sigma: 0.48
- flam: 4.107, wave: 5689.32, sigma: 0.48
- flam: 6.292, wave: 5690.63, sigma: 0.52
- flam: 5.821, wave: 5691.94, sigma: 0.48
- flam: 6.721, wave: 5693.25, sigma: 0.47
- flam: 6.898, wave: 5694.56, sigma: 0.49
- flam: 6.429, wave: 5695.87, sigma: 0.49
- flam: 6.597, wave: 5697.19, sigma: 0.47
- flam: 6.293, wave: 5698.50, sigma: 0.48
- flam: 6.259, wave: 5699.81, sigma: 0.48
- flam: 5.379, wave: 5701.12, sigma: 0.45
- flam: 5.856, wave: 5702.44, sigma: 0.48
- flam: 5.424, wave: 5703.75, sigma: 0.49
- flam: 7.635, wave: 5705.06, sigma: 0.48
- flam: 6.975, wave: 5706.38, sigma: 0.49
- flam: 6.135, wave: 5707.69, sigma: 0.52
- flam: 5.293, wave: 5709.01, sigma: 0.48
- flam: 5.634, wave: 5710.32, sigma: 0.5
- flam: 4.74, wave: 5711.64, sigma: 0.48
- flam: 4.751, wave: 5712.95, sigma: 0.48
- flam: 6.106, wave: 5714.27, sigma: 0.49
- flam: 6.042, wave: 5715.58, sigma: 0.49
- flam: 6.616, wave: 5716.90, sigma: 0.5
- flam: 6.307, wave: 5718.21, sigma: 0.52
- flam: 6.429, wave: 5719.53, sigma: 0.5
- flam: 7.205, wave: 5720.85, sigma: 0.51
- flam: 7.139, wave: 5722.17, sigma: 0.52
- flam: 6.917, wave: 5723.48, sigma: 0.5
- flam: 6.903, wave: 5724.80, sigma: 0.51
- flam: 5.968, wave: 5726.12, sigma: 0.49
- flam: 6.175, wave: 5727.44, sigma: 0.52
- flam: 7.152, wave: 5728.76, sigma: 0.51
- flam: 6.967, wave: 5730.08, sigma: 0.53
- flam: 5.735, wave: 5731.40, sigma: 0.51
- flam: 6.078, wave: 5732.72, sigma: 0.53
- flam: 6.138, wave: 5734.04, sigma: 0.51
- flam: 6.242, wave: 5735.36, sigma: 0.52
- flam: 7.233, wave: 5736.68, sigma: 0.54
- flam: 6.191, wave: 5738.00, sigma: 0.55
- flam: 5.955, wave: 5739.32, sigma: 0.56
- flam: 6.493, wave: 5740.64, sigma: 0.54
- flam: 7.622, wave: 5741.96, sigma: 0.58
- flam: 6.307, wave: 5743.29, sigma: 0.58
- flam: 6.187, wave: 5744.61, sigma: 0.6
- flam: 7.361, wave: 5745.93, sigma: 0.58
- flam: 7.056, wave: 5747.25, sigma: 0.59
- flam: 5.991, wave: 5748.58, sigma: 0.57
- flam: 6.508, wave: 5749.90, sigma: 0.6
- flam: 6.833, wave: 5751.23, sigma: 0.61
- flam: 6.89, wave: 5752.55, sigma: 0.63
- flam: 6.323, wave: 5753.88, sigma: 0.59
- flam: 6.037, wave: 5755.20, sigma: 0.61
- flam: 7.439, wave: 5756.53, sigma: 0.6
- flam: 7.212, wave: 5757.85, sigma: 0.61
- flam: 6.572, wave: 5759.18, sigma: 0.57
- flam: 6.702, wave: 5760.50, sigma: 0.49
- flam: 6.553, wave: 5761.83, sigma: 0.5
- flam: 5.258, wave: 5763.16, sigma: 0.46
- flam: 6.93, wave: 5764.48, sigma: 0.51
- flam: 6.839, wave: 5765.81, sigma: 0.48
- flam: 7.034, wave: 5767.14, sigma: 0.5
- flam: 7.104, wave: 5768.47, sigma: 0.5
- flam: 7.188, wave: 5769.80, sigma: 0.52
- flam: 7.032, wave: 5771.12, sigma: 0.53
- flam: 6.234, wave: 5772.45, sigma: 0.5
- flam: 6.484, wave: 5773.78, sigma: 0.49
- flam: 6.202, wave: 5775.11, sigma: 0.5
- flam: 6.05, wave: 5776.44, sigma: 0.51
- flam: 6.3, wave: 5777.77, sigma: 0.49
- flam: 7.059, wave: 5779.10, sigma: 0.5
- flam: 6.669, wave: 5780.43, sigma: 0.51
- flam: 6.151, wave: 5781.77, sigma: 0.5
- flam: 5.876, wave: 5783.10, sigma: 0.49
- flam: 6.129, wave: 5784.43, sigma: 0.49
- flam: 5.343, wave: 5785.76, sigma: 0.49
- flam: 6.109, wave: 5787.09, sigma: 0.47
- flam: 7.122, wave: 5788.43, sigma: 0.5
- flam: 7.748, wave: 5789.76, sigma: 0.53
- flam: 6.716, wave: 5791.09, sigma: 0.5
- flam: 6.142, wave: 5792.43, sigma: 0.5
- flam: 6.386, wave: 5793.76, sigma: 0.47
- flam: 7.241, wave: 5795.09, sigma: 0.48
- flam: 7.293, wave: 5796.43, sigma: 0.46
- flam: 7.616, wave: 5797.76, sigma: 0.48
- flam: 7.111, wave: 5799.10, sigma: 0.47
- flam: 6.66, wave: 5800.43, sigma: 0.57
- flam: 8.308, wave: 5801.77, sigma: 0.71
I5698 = 1.63 angstrom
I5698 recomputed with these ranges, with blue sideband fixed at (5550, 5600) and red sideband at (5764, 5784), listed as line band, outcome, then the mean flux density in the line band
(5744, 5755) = -0.2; 6.62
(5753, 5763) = -0.1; 6.62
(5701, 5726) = 0.5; 6.2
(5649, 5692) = 1.1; 5.97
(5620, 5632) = -0.2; 6.01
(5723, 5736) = 0.0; 6.42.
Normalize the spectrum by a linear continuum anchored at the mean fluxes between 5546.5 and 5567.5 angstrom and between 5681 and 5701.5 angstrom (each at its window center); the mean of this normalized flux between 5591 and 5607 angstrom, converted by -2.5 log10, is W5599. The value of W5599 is 0.14 mag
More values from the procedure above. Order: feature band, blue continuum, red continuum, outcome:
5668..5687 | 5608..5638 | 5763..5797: 0.03 mag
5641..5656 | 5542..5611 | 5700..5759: -0.02 mag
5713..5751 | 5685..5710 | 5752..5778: -0.03 mag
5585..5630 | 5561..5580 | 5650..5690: 0.09 mag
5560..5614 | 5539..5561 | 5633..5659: 0.08 mag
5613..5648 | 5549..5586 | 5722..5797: 0.03 mag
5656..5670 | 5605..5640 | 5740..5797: 0.06 mag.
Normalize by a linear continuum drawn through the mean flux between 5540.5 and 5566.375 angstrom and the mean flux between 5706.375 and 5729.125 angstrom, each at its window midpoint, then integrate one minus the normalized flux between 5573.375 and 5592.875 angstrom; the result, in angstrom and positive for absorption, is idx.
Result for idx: 1.8 angstrom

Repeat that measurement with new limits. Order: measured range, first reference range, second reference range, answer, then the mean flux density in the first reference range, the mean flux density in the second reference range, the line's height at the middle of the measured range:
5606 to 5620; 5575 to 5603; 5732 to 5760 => -1.1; 5.43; 6.6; 5.61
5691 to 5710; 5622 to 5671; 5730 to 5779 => 0.2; 6.09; 6.58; 6.33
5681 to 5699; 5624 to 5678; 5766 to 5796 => 1.1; 6.1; 6.57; 6.24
